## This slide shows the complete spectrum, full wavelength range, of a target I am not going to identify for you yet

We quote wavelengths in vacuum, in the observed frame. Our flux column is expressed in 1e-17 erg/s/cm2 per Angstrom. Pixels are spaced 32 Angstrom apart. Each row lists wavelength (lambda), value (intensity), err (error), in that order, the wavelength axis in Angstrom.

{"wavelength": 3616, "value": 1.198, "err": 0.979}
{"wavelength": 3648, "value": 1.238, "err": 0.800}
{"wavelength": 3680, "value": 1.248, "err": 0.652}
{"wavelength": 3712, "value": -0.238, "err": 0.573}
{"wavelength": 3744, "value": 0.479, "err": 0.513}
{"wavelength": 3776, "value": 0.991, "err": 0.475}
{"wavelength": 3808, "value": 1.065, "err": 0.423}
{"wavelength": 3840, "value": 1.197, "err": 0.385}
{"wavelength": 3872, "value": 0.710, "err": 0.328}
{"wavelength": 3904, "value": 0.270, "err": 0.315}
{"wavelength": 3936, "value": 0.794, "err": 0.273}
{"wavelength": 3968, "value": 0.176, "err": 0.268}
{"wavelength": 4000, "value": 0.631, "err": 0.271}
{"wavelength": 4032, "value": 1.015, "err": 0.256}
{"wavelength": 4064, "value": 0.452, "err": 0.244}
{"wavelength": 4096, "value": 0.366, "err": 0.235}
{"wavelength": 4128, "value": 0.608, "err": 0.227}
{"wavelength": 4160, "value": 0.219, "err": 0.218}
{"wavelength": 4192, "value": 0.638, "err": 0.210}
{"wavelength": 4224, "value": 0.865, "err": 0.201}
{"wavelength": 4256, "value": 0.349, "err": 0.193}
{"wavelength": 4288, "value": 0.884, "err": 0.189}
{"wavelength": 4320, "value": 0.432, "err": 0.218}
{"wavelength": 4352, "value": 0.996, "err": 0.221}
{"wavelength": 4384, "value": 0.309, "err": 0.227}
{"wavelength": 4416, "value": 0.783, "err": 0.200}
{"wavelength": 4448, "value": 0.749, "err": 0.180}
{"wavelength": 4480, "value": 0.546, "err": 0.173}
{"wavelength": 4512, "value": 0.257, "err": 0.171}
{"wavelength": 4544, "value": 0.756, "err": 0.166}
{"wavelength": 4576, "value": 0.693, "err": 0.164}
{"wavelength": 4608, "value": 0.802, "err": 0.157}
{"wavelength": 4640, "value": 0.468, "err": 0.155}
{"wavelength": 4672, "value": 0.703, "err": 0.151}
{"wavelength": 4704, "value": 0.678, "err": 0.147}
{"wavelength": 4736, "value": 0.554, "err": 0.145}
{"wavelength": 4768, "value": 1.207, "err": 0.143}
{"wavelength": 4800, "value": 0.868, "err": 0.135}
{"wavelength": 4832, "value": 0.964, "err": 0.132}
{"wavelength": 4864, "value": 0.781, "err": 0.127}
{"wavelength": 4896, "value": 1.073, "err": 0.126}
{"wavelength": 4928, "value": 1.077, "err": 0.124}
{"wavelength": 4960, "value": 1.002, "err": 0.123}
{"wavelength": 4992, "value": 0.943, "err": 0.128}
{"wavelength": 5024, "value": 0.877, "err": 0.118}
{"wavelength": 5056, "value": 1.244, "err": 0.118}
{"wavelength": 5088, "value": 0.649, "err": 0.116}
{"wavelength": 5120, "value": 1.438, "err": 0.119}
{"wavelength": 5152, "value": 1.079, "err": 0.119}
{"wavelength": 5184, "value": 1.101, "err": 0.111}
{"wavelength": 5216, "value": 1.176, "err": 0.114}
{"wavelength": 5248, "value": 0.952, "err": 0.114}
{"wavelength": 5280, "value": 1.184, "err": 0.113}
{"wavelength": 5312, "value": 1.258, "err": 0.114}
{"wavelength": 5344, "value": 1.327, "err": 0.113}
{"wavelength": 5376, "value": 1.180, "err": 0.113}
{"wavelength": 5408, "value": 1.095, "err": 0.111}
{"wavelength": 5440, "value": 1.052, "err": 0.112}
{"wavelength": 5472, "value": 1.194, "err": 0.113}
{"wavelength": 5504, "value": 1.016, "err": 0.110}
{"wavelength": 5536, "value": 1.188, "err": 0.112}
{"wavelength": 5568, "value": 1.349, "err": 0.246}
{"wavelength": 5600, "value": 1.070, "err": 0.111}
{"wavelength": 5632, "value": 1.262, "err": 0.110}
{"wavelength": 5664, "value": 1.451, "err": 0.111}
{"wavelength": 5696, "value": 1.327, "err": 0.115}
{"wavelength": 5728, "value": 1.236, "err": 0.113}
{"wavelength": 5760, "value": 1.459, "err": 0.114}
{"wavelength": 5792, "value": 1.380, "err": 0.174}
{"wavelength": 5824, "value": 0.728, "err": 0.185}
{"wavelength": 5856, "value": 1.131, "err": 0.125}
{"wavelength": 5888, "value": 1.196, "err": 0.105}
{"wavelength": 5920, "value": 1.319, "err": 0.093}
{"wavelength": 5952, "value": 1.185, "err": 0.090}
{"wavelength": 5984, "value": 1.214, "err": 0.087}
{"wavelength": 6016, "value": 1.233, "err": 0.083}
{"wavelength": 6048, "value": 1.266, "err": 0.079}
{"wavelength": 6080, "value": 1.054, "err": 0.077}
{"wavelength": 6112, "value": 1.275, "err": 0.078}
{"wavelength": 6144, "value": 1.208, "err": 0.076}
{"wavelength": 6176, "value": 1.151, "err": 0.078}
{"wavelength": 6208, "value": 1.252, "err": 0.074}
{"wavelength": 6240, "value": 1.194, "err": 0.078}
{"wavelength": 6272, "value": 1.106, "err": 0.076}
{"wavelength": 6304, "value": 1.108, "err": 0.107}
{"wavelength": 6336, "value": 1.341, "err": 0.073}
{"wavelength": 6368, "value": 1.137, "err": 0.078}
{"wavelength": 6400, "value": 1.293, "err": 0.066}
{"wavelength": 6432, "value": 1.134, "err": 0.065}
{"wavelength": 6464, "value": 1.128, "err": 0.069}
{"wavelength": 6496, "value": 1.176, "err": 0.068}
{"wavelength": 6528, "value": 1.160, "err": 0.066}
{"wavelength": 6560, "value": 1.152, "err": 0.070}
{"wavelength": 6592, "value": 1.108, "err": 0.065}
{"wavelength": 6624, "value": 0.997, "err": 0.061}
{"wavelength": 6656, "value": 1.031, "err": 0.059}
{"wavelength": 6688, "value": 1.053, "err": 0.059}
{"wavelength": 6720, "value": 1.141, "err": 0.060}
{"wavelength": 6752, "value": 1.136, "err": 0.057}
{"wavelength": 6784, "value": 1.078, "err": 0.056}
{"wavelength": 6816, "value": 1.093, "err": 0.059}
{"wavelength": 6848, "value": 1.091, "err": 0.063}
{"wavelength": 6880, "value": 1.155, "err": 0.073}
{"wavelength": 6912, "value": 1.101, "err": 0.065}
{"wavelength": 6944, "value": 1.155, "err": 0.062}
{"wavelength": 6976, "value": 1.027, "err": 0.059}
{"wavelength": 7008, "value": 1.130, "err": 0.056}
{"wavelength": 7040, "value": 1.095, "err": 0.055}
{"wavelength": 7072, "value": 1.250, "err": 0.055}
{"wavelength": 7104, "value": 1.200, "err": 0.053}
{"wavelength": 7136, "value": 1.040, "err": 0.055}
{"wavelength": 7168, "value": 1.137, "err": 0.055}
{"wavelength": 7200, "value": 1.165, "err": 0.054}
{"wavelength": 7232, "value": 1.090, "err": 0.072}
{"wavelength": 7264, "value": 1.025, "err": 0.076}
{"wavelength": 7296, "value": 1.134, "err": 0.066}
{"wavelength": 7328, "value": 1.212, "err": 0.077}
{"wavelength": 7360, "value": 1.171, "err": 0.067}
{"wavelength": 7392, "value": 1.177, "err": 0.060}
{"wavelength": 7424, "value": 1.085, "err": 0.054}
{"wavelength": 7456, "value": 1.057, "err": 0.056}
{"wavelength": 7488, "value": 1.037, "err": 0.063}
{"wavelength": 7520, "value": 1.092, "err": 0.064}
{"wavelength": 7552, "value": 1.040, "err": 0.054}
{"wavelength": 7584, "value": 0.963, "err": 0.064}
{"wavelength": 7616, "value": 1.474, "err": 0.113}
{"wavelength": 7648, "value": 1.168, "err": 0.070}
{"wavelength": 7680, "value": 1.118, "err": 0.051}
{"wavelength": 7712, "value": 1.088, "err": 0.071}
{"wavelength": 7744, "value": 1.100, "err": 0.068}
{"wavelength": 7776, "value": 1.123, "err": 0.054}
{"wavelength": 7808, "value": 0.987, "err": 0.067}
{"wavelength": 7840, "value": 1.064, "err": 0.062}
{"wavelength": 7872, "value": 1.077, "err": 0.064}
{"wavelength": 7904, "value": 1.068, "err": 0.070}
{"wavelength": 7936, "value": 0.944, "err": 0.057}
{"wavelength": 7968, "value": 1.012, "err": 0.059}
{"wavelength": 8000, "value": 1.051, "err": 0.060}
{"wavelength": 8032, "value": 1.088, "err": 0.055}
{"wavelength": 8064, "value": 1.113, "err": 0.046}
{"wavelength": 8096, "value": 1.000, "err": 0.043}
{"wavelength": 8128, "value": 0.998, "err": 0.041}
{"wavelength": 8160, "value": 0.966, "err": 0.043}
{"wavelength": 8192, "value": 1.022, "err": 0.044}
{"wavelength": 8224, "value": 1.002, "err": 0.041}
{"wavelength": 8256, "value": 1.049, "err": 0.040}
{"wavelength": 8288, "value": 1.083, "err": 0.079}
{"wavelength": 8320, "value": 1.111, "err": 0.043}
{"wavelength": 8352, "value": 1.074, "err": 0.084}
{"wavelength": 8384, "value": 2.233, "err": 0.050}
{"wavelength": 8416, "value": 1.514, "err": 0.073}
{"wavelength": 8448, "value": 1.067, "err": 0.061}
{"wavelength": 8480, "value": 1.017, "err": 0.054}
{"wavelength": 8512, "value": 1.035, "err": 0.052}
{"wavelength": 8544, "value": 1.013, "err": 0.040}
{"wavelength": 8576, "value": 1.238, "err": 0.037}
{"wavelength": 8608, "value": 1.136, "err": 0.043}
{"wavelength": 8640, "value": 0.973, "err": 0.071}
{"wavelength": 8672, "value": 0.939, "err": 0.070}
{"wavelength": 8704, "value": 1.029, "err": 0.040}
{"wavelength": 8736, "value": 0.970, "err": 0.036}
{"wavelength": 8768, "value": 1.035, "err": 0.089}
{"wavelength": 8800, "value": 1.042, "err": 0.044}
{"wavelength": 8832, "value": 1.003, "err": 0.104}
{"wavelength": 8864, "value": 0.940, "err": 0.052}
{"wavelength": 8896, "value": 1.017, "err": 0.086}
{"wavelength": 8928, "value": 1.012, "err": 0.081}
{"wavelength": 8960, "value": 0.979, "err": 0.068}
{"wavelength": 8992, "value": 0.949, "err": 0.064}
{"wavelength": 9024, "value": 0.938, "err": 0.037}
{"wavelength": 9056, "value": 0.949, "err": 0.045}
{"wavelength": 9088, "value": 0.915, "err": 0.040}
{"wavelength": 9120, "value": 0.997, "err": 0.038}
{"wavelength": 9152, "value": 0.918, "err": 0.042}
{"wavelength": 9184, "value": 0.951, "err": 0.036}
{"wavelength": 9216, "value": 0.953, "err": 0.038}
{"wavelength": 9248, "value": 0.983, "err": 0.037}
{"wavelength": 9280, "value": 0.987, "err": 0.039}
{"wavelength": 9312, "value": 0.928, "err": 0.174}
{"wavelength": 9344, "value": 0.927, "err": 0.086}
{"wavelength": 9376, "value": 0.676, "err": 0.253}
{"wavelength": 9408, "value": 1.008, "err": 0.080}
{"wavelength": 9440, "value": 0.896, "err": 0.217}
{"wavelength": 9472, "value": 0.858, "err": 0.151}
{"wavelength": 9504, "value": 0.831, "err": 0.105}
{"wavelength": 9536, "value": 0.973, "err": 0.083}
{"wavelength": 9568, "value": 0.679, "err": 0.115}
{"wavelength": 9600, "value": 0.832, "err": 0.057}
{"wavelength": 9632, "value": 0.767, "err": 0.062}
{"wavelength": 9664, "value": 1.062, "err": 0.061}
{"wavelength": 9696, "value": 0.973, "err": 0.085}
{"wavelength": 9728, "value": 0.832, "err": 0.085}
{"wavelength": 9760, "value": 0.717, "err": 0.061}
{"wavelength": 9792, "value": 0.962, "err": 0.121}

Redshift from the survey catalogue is 0.278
